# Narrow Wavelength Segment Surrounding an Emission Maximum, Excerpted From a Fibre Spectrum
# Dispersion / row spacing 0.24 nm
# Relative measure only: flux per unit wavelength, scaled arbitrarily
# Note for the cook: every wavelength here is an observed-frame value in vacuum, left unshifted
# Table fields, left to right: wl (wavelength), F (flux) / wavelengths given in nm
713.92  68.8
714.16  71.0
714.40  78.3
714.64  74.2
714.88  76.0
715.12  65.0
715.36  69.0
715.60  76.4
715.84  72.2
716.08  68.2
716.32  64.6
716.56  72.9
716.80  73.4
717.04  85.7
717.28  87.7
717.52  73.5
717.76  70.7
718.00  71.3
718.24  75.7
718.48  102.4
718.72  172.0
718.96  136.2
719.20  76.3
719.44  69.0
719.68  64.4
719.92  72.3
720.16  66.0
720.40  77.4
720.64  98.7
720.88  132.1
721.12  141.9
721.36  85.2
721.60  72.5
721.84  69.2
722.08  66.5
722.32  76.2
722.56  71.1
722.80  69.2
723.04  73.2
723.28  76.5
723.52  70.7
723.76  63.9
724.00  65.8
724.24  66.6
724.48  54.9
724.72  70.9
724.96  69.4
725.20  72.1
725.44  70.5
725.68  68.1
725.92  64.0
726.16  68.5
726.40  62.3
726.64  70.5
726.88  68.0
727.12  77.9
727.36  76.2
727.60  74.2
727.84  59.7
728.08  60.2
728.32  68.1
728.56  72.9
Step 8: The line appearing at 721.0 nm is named [N II] 6583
